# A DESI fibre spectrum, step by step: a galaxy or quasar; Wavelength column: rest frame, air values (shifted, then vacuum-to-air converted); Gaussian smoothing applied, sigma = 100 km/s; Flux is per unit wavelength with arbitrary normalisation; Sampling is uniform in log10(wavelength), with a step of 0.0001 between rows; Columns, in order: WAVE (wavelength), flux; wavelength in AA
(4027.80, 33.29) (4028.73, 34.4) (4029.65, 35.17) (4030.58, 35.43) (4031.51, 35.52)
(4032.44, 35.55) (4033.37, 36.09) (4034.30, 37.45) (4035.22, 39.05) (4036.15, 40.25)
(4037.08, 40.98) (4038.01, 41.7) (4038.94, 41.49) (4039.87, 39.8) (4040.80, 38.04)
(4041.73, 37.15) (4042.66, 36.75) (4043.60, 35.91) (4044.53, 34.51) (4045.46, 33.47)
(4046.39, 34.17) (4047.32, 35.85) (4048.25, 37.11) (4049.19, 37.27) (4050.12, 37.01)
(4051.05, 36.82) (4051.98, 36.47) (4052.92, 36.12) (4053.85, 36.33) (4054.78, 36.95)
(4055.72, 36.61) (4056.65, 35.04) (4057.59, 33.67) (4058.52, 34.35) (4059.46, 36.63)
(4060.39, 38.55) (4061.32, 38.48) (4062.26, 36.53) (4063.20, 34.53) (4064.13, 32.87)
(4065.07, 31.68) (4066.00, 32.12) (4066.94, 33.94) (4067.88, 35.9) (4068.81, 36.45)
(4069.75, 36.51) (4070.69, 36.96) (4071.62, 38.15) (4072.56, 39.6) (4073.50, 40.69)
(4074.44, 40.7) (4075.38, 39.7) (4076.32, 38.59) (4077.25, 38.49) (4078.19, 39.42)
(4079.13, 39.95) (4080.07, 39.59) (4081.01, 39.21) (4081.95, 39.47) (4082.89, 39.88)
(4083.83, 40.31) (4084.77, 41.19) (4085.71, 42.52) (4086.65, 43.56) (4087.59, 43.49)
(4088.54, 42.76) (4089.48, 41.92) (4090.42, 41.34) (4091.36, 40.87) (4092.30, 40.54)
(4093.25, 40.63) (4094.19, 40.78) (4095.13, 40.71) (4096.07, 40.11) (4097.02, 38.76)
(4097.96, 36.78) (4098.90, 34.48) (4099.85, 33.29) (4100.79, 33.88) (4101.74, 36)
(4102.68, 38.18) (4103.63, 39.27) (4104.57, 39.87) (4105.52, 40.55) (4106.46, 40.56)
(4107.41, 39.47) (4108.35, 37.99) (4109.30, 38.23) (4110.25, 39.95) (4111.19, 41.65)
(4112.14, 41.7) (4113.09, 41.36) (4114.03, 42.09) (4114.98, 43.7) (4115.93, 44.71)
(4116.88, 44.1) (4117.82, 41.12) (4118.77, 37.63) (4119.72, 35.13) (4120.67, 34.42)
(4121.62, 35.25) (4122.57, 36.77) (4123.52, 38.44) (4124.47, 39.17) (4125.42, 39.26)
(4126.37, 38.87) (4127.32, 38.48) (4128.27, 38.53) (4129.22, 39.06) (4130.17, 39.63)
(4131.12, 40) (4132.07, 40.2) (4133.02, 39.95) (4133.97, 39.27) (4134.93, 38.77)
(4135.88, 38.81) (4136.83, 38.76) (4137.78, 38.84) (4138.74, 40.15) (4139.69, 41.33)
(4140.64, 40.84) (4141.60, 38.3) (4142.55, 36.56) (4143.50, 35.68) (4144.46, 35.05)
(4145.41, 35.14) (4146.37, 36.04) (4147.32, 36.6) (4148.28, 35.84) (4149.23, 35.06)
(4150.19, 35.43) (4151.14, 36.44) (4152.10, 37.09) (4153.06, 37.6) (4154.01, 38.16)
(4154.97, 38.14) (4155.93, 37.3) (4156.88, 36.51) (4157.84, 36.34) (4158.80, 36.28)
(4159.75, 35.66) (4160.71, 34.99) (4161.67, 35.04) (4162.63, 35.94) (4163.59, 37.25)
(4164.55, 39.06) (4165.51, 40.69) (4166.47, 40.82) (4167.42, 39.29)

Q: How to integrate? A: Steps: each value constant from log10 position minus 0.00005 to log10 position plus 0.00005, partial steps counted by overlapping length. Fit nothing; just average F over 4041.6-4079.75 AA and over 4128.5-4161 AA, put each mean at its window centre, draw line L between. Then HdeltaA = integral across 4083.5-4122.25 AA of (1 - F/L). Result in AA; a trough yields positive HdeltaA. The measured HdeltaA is -2.8 AA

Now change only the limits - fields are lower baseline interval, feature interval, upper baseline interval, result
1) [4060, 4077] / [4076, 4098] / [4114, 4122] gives -1.5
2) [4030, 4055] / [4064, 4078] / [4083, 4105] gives 0.6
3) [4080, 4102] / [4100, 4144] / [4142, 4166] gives -1.1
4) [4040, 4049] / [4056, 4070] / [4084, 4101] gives 0.9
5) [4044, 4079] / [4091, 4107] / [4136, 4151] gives -0.7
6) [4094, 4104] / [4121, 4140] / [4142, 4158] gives -1.1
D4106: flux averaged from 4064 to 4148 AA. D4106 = 38.9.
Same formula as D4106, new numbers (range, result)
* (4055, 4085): 37.3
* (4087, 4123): 39.5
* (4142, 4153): 36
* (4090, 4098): 40.2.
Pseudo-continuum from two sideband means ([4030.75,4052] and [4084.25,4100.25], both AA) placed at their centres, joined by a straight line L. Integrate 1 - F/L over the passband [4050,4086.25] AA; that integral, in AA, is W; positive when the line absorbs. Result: 1.4 AA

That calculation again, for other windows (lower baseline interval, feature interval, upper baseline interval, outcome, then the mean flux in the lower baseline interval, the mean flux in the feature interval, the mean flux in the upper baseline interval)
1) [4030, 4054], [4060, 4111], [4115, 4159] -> -1.4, 37.2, 38.7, 38.1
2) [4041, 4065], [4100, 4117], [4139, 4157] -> -1.6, 35.9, 40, 37.1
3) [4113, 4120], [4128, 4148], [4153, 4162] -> 0.2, 41.4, 38.4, 36.6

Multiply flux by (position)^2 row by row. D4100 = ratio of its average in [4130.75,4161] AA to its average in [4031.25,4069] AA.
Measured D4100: 1.1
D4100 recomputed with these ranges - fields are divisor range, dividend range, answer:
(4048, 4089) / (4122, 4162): 1.03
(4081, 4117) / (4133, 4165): 0.95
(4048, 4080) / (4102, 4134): 1.10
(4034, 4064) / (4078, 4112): 1.10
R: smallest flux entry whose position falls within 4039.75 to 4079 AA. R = 31.68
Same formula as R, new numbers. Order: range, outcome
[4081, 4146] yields 33.29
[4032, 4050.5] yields 33.47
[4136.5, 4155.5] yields 35.05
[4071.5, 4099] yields 34.48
